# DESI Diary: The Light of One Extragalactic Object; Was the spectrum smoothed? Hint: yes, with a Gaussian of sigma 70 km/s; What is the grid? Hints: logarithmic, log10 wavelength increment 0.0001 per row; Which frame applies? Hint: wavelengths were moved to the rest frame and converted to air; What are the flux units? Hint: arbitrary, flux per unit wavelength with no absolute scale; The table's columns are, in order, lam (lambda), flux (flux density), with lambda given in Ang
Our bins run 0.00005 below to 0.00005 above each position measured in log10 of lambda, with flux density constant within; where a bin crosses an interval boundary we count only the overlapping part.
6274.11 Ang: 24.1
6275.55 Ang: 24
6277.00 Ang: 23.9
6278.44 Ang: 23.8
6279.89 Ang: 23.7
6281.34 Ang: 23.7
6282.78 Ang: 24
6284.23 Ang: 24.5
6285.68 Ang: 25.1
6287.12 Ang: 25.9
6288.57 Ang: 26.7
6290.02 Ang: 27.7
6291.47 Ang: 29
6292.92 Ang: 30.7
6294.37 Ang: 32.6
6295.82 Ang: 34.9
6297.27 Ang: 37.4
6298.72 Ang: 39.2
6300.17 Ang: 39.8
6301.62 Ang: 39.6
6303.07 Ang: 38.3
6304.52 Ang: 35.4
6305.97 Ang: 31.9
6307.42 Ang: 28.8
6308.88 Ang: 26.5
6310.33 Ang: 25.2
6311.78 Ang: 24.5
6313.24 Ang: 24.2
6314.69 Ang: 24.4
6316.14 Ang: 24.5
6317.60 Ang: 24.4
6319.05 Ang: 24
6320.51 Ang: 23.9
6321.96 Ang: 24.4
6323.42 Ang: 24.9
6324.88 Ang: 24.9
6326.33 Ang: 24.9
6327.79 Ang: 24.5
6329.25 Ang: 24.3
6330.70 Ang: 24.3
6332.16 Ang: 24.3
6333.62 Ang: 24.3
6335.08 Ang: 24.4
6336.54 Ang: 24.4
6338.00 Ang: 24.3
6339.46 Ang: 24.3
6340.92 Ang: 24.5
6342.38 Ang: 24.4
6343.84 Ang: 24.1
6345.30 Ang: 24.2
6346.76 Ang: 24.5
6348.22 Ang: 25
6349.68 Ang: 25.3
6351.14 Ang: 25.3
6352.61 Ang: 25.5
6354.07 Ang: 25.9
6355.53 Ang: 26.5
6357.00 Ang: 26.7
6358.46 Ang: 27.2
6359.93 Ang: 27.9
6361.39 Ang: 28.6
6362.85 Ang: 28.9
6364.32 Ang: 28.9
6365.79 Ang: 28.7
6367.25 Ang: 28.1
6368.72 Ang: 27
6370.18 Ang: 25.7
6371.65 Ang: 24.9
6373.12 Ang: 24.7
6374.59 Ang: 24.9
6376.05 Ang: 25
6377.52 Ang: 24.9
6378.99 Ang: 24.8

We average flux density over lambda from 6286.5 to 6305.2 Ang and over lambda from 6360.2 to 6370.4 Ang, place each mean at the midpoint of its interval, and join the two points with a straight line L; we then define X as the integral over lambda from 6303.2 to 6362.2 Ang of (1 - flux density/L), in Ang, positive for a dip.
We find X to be 9.6 Ang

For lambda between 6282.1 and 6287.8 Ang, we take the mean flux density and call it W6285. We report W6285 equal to 24.9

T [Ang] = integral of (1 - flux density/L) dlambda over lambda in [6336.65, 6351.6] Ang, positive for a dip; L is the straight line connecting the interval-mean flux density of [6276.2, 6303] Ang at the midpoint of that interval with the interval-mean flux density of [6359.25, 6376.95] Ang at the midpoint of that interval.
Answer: 1.74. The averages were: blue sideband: 29.8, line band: 24.6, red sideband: 26.9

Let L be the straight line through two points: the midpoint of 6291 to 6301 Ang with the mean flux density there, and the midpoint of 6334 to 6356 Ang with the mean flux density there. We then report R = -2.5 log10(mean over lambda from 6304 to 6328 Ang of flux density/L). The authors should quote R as 0.19 mag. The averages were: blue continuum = 35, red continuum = 24.8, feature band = 25.9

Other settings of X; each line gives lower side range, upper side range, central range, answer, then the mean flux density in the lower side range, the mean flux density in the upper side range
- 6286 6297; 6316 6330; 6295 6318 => -3.2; 29.8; 24.5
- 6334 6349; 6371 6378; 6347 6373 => -2.2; 24.4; 24.9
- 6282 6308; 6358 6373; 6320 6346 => 4.4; 31.8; 27.5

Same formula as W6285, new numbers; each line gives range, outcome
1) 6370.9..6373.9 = 24.7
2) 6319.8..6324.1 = 24.4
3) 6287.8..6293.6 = 28.5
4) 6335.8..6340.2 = 24.3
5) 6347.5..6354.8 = 25.4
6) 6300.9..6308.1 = 34.9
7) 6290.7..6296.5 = 31.7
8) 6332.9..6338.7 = 24.3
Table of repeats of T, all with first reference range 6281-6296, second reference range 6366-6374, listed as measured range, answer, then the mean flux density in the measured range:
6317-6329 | 1.1 Ang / 24.5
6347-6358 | 0.3 Ang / 25.7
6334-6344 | 0.9 Ang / 24.3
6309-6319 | 0.9 Ang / 24.6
